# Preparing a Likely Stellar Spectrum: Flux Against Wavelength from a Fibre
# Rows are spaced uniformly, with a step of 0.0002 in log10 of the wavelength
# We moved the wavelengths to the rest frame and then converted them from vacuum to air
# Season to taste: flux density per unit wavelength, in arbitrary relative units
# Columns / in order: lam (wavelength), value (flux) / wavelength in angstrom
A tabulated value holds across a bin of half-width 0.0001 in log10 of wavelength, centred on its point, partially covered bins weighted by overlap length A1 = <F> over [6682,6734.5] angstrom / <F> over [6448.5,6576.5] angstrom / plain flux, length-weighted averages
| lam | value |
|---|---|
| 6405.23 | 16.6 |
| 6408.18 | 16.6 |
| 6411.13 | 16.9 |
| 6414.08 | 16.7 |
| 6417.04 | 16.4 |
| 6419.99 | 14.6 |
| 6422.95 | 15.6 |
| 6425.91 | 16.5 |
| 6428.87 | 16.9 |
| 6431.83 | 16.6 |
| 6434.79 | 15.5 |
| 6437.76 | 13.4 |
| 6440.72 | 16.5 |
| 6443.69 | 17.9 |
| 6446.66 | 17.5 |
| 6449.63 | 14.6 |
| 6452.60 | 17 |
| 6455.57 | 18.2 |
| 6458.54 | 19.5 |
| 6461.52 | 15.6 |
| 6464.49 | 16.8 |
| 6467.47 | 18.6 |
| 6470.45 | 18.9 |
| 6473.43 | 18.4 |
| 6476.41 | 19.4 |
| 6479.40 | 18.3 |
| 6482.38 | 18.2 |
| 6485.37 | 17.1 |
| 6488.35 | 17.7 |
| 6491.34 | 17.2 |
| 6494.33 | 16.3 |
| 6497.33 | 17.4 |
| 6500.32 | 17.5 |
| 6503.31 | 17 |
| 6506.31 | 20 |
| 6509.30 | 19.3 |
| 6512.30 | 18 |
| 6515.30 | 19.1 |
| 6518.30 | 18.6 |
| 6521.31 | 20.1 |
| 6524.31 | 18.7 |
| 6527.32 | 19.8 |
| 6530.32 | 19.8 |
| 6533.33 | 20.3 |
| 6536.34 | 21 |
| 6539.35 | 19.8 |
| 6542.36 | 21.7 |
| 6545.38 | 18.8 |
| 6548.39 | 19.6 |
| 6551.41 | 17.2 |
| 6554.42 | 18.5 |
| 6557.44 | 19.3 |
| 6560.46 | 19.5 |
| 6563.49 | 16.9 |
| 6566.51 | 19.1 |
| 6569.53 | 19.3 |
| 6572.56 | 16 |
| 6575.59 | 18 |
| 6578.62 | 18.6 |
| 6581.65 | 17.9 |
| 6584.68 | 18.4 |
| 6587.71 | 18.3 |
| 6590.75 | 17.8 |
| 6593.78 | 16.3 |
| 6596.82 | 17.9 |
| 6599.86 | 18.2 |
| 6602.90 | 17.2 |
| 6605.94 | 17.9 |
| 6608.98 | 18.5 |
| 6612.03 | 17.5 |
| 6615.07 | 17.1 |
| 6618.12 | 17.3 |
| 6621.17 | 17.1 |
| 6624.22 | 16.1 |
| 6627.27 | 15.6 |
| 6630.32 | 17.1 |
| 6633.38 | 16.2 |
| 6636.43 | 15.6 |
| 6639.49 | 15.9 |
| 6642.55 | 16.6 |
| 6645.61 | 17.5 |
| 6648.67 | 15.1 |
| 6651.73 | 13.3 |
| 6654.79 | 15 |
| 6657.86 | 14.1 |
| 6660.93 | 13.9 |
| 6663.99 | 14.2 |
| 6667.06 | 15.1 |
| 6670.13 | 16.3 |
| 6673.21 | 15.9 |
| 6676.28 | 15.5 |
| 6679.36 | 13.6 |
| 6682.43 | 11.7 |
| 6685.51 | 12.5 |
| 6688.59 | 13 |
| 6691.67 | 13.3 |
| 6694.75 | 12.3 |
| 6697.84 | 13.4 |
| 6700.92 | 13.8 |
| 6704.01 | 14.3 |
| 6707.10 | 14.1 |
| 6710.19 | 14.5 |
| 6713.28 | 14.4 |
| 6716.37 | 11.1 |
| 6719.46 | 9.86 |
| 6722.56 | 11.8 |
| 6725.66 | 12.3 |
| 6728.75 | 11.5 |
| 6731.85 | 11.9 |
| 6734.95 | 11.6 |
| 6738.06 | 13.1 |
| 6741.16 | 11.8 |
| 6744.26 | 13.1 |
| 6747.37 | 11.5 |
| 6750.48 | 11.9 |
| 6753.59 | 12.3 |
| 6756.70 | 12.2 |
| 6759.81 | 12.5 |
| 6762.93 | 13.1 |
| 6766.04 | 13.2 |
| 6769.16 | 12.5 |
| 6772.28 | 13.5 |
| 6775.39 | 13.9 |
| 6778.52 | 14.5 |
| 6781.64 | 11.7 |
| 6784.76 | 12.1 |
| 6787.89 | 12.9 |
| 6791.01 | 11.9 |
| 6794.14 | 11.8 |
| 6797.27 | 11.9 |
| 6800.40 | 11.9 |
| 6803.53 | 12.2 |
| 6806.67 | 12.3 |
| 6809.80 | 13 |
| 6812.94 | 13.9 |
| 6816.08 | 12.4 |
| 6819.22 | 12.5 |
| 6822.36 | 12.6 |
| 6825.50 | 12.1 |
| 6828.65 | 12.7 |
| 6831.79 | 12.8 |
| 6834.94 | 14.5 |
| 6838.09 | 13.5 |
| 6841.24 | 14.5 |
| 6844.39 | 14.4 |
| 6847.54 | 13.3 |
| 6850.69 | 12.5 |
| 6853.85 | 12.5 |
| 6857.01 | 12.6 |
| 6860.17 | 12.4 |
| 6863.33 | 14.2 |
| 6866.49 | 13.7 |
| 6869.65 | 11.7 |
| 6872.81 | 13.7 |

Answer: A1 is 0.7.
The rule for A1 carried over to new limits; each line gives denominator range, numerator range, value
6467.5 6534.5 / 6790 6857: 0.69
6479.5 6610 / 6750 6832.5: 0.68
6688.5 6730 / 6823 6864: 1.03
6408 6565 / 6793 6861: 0.72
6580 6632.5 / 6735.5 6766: 0.71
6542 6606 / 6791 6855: 0.70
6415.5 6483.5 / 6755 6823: 0.75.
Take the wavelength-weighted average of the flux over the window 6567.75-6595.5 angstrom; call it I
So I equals 17.9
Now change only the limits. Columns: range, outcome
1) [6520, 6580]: 19.1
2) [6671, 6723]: 13.3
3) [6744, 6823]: 12.6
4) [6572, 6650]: 17.2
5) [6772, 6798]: 12.7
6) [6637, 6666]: 15.1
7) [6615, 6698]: 15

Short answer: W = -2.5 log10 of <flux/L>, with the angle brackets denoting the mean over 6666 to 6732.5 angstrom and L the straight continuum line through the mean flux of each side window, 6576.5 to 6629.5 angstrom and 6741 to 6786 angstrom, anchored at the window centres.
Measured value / 0.11 mag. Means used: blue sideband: 17.5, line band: 13.3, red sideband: 12.7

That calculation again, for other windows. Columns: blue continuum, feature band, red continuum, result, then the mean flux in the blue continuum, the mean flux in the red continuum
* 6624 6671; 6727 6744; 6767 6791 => 0.143 mag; 15.4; 12.9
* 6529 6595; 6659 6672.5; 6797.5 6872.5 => 0.112 mag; 18.7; 13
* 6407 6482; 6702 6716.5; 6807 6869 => 0.034 mag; 16.9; 13.1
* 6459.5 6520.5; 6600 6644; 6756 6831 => -0.080 mag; 18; 12.6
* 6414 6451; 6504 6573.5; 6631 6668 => -0.219 mag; 16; 15.3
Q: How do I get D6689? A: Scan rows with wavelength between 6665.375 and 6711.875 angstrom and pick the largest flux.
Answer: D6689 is 16.3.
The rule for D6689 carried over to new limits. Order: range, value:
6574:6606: 18.6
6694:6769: 14.5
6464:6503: 19.4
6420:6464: 19.5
